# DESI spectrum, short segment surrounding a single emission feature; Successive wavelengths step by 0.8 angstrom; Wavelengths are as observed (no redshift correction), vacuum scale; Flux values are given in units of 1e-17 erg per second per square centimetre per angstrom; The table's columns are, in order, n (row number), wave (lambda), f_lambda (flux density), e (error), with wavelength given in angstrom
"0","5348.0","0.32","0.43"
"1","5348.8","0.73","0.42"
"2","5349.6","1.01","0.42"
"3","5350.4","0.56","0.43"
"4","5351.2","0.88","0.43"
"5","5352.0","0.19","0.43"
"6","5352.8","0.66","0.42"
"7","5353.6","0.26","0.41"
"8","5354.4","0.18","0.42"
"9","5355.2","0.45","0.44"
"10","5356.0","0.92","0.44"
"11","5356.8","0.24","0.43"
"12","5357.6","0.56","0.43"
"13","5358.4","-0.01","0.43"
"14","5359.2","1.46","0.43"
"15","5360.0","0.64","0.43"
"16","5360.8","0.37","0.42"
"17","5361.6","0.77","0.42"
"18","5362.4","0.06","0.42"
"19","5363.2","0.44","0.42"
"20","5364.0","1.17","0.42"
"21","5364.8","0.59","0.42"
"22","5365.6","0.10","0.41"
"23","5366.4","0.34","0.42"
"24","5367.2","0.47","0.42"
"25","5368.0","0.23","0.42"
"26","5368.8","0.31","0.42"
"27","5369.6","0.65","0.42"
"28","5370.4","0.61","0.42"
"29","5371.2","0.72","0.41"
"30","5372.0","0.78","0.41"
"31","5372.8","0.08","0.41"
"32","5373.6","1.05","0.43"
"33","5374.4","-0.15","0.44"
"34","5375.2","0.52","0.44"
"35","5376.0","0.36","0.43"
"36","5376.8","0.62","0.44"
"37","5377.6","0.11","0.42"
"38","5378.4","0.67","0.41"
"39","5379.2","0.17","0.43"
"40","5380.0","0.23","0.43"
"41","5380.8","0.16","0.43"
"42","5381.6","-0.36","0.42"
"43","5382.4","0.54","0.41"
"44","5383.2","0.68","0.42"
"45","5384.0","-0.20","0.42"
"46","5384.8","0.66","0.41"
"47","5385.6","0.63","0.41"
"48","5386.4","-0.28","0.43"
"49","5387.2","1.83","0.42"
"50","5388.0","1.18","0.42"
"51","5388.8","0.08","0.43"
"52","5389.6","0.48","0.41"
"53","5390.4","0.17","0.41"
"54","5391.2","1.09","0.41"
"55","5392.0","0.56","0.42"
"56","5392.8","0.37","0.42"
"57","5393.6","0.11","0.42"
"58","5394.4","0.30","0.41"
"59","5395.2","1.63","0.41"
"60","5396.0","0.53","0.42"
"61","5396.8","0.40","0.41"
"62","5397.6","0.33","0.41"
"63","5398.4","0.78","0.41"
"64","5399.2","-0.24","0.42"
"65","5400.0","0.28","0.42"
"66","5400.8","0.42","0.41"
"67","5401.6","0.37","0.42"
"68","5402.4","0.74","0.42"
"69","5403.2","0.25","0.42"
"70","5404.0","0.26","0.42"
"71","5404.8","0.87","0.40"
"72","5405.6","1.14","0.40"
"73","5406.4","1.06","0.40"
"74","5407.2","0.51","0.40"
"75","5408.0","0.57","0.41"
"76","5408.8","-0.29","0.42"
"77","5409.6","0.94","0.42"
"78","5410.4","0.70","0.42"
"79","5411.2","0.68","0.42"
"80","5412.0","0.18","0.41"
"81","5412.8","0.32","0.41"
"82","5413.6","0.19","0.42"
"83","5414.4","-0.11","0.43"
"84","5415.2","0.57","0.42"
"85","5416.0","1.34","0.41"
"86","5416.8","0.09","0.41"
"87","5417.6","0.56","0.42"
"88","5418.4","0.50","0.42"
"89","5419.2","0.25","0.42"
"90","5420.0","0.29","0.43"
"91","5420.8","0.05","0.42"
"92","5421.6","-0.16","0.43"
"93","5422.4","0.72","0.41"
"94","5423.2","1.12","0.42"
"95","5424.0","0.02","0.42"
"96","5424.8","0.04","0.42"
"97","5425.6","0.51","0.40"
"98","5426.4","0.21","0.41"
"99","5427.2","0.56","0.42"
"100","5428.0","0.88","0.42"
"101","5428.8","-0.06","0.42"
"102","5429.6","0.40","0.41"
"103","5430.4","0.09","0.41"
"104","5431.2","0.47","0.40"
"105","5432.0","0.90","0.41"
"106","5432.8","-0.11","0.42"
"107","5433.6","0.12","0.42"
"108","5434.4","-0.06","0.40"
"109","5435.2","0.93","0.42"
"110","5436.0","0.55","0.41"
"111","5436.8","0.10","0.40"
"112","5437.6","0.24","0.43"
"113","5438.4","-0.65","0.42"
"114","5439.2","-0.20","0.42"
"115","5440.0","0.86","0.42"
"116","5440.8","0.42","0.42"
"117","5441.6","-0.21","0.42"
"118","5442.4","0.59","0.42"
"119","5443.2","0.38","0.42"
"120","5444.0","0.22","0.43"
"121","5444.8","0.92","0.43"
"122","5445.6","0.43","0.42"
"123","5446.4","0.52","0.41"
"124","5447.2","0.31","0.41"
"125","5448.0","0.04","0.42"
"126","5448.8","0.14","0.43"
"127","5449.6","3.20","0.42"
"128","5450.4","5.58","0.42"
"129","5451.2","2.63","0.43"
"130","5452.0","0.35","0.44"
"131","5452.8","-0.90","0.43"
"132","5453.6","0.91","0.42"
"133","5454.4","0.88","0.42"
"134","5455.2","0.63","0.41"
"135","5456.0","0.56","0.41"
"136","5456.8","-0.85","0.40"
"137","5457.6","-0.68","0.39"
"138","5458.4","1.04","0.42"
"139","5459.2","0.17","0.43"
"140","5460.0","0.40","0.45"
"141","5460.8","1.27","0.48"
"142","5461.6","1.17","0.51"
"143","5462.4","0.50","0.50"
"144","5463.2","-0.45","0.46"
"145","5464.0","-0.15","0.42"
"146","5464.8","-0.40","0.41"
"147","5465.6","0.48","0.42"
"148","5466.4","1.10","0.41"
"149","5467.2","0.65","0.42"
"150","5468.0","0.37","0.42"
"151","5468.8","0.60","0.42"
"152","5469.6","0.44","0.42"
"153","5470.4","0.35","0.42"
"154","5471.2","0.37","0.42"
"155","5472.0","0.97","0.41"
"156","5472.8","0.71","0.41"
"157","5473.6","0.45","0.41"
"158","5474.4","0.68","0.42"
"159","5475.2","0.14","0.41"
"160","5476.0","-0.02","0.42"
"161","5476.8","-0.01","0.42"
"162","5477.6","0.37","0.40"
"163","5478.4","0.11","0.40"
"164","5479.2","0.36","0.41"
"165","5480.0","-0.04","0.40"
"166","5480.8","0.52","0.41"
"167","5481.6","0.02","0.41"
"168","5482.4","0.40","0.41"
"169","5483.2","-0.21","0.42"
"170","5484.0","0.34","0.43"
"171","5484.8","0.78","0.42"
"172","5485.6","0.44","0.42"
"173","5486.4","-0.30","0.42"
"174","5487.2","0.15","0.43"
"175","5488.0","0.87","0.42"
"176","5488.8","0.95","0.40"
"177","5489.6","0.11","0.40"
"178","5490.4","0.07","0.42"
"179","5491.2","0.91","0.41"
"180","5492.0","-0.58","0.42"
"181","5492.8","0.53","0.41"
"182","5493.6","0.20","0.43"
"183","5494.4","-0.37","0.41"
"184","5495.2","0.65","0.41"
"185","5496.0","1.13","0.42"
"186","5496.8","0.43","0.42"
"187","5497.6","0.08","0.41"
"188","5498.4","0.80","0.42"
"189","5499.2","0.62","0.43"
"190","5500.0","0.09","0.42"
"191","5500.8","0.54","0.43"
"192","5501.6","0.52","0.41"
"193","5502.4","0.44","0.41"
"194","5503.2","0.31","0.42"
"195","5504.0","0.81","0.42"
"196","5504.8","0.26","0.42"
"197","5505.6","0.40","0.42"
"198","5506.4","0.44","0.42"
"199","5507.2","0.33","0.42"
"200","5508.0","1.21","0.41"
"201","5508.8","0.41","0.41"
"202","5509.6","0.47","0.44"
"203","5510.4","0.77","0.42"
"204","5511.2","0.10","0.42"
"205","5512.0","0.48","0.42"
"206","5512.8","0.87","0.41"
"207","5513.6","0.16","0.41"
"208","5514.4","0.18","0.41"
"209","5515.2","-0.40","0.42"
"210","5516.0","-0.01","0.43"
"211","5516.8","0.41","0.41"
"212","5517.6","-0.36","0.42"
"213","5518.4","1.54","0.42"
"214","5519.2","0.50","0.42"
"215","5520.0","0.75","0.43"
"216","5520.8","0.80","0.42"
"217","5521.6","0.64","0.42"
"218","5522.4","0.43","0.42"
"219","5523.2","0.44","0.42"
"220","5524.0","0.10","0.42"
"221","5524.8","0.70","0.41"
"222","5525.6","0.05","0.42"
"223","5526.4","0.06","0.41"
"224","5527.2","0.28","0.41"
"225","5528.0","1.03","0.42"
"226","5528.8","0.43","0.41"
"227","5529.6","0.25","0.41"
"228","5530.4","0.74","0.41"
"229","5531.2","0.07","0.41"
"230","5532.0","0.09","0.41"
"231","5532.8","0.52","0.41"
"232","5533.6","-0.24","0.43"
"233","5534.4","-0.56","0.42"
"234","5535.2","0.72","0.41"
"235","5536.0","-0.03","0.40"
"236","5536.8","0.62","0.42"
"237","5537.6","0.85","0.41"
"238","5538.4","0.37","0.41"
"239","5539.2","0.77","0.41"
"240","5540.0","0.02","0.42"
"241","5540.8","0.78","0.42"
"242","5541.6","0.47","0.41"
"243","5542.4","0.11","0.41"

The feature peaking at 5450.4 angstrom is H-beta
